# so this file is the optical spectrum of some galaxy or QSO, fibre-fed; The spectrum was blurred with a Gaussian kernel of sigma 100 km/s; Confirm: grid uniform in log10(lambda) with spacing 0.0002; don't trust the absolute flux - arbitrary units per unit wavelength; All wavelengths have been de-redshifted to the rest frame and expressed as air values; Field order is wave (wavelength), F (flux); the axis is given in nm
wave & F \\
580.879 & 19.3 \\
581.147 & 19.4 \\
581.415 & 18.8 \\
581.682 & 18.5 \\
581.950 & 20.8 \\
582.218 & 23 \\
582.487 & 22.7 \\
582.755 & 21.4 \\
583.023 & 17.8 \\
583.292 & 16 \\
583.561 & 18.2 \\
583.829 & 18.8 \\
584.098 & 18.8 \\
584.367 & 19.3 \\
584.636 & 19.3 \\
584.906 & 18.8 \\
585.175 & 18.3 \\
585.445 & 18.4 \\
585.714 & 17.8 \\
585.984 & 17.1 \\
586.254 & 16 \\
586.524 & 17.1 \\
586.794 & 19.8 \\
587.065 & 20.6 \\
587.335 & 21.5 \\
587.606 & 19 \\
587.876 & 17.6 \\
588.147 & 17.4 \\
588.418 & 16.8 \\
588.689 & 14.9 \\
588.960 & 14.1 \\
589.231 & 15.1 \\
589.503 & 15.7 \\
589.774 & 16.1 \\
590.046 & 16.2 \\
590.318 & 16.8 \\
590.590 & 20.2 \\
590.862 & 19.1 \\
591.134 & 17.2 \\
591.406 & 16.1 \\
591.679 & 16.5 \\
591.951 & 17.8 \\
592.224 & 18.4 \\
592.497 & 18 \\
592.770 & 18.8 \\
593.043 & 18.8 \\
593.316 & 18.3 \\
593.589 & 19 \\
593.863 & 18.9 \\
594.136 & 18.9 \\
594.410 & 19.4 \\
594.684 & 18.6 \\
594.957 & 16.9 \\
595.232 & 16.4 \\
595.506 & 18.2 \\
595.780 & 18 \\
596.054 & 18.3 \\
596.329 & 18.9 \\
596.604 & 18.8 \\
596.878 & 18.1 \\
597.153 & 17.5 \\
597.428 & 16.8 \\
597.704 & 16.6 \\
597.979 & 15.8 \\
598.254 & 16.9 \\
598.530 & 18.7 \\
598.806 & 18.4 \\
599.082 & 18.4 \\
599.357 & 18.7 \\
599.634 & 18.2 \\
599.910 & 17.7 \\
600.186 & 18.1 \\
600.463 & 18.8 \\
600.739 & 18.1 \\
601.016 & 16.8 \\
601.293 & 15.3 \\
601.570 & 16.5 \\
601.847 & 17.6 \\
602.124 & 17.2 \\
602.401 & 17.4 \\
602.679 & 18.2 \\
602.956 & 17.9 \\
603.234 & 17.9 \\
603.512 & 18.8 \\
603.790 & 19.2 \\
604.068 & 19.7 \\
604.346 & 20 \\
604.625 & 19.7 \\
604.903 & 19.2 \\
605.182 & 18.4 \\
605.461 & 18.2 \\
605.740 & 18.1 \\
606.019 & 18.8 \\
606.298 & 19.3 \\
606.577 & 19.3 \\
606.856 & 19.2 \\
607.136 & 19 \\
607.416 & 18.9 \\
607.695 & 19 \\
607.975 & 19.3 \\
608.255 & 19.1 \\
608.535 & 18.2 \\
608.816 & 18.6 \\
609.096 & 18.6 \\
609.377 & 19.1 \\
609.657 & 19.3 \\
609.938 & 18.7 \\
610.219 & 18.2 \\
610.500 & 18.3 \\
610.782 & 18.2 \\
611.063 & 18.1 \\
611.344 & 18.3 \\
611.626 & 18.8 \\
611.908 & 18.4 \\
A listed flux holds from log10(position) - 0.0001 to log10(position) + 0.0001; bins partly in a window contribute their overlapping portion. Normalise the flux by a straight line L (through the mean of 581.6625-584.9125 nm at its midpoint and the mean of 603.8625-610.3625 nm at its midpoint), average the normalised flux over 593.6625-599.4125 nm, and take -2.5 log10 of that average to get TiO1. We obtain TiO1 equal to 0.07 mag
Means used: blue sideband 19.5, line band 18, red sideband 19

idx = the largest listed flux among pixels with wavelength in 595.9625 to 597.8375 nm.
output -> 18.9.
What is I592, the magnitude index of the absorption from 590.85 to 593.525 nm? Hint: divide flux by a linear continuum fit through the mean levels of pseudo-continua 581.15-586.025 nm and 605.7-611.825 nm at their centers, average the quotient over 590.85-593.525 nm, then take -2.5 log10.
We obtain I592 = 0.067 mag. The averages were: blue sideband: 19.1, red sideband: 18.8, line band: 17.9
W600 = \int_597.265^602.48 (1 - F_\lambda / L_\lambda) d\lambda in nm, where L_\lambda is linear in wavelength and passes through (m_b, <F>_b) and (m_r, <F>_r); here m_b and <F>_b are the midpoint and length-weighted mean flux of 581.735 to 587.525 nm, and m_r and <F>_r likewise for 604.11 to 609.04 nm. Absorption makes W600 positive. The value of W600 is 0.42 nm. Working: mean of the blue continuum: 19.1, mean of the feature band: 17.5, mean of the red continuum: 19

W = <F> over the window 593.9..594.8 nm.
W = 19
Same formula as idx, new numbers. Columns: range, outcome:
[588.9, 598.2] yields 20.2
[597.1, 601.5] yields 18.8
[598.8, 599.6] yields 18.7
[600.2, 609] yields 20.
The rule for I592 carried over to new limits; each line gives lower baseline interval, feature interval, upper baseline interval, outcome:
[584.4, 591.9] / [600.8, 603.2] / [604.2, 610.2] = 0.084 mag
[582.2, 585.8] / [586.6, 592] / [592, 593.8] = 0.080 mag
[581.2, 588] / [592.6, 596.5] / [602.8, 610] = 0.034 mag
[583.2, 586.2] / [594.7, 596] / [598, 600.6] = 0.035 mag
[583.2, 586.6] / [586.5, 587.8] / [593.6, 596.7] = -0.094 mag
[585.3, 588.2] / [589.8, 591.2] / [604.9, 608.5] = 0.043 mag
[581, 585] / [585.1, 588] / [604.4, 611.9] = 0.050 mag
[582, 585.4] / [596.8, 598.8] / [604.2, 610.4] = 0.111 mag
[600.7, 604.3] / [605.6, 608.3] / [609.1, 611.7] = -0.046 mag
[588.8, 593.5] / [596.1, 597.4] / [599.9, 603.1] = -0.051 mag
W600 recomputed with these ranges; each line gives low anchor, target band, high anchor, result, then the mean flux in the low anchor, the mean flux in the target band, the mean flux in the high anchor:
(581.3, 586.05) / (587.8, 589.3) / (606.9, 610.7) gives 0.245 nm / 19.1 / 16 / 18.8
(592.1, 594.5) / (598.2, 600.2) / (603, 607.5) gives 0.068 nm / 18.7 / 18.2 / 19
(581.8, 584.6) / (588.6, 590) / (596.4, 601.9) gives 0.268 nm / 19.7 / 15.3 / 17.6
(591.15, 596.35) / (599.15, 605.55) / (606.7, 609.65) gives 0.146 nm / 18.1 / 18.2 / 18.9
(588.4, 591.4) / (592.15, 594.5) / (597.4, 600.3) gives -0.240 nm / 16.5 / 18.7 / 17.7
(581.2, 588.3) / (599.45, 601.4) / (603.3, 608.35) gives 0.143 nm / 19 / 17.6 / 19.1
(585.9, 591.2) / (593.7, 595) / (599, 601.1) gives -0.065 nm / 17.4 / 18.7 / 18.1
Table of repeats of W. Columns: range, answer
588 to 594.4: 17.4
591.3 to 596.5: 18.1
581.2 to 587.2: 19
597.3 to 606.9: 18.1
